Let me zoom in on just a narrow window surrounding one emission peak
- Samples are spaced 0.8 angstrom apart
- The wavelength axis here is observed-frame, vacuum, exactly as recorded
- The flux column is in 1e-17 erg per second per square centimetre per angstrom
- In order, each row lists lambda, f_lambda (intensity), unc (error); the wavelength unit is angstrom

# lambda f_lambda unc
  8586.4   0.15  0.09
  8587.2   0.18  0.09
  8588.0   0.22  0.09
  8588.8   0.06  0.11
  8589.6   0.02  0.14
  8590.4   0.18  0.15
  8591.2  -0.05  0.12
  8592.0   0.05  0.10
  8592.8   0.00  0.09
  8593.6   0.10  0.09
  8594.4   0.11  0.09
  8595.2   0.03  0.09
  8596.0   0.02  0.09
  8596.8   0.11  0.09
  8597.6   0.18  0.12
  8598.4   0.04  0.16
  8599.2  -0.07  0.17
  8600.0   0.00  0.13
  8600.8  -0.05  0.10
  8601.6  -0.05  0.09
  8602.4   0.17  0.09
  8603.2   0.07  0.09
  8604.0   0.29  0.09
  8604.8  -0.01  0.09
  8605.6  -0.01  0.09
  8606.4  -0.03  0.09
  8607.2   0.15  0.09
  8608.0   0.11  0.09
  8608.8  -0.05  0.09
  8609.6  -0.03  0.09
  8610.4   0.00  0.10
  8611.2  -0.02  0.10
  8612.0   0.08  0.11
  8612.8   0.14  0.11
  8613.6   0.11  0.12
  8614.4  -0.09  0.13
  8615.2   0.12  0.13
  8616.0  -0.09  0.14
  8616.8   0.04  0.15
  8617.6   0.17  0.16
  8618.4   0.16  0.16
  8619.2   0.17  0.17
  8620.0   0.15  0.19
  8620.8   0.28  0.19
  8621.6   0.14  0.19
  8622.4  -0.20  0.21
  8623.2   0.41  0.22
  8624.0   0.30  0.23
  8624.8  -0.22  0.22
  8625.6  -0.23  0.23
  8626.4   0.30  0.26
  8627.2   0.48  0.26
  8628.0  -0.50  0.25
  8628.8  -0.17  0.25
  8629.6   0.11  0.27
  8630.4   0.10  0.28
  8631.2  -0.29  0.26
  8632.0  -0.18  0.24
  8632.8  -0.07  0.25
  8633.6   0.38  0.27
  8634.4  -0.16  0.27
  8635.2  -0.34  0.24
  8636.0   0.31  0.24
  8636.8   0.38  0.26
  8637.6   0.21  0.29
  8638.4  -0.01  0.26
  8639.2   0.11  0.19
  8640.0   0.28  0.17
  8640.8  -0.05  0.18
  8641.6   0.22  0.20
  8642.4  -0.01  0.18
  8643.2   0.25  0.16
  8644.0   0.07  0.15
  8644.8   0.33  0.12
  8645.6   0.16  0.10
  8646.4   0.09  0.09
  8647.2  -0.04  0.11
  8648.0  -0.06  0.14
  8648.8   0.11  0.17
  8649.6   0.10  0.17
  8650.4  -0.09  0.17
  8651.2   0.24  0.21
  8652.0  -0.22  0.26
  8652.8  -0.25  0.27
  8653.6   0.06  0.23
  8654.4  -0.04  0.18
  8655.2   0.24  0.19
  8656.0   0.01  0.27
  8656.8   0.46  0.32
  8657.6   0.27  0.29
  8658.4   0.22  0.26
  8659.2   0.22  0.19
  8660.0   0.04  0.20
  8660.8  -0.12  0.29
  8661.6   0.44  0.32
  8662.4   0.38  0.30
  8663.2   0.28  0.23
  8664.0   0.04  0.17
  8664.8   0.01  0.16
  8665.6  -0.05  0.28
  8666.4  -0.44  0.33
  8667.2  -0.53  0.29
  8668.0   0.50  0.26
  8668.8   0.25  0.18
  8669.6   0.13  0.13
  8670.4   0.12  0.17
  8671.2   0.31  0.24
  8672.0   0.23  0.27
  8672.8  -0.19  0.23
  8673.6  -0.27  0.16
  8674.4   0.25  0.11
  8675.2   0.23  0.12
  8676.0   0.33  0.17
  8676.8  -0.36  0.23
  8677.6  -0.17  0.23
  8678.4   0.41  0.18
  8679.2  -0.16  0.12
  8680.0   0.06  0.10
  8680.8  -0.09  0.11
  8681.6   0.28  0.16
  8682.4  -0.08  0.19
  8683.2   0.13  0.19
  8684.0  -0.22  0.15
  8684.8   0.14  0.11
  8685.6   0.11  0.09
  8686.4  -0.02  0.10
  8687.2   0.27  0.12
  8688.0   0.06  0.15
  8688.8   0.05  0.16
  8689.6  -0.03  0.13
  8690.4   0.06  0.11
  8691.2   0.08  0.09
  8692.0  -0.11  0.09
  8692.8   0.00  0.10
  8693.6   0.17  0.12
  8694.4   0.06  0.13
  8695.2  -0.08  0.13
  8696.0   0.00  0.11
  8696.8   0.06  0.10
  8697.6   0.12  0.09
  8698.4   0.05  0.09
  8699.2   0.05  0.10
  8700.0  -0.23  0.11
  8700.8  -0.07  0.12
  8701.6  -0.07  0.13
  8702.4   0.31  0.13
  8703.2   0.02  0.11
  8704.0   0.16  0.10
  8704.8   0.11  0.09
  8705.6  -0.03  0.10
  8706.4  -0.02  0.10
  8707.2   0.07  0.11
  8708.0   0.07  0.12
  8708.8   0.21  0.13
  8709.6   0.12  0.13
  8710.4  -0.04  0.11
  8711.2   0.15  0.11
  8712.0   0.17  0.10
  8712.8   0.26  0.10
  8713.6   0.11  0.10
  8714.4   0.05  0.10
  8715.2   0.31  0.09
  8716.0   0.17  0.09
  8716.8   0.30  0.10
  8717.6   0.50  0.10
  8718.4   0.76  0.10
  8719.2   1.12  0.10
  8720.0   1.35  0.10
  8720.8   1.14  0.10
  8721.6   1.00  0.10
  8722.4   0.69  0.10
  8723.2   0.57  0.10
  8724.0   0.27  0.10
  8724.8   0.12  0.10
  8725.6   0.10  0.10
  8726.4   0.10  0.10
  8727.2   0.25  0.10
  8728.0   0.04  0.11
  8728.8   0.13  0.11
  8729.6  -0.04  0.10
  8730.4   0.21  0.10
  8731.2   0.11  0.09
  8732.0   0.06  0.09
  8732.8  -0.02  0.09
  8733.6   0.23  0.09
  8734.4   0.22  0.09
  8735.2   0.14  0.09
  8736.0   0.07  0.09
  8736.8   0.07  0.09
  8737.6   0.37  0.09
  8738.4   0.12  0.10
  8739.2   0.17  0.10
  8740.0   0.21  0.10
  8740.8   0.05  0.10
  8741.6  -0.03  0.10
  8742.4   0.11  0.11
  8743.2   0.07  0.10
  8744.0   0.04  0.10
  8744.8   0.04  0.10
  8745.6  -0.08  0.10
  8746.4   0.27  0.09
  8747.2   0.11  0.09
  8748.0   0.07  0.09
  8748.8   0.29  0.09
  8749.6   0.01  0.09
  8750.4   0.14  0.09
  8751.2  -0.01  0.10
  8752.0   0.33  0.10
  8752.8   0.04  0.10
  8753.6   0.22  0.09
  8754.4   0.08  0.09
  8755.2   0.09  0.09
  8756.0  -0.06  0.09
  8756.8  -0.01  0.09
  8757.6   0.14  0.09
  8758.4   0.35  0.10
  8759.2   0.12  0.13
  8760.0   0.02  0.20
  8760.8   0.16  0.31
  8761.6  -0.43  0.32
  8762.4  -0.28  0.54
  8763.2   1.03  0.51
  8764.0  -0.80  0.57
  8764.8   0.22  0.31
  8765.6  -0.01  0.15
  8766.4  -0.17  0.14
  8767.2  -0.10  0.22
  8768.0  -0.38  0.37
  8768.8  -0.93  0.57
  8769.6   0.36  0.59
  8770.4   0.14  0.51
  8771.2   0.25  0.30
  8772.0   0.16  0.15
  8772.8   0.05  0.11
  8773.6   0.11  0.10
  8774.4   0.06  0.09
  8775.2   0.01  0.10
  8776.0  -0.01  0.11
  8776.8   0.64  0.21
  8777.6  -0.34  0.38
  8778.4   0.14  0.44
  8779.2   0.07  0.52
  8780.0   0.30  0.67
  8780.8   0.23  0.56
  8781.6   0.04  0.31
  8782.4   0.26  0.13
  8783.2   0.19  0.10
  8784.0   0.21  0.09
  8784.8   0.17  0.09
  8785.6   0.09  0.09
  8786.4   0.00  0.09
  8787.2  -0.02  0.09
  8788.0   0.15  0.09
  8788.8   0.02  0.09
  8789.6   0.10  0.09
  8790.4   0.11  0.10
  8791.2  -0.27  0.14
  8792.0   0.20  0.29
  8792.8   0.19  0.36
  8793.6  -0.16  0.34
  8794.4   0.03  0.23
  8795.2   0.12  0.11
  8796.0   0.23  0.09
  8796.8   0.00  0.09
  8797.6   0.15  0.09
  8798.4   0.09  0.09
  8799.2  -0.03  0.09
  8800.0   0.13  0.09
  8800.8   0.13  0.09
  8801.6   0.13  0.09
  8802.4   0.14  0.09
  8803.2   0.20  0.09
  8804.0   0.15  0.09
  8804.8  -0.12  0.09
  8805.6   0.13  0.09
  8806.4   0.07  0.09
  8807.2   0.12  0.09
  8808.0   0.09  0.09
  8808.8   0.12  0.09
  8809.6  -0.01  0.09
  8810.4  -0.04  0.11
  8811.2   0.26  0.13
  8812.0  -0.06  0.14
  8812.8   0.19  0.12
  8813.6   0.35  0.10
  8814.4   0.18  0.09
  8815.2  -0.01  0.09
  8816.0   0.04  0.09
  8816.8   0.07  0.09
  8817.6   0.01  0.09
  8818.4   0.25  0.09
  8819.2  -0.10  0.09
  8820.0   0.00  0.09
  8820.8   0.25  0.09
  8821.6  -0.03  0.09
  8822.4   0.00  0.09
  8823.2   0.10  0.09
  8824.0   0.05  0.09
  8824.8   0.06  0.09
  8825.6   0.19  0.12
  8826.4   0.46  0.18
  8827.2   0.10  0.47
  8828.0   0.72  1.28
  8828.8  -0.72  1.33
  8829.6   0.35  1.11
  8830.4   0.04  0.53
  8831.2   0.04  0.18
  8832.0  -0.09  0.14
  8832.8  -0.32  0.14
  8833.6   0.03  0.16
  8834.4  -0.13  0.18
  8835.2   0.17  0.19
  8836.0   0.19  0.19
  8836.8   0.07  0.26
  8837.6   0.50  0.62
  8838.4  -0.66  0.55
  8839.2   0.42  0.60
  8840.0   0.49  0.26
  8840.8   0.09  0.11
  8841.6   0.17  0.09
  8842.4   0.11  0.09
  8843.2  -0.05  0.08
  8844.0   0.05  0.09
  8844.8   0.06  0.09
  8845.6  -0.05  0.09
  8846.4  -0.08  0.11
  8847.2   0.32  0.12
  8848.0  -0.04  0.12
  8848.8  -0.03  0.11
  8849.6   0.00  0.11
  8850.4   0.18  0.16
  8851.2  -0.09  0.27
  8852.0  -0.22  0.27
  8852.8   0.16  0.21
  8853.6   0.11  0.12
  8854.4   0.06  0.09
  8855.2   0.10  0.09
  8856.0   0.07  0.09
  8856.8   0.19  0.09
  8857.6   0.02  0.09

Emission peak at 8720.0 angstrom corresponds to H-beta 4861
